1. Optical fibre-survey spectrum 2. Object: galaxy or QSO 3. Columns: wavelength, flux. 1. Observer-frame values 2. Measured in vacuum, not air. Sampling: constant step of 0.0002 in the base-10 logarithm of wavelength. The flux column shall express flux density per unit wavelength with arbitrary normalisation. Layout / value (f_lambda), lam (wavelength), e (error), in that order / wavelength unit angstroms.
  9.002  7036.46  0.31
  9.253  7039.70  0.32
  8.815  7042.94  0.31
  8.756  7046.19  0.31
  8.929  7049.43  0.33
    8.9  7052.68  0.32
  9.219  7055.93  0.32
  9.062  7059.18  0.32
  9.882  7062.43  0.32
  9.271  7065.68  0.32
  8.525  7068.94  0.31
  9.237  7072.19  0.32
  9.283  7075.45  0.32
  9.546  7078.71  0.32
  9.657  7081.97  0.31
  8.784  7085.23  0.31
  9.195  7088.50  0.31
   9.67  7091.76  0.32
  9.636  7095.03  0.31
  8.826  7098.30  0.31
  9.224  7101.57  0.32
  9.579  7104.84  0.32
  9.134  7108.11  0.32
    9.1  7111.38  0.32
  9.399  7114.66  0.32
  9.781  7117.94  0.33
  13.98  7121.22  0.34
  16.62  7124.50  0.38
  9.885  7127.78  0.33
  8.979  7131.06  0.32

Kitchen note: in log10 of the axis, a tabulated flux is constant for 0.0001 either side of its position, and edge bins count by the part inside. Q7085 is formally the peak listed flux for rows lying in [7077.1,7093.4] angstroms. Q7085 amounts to 9.67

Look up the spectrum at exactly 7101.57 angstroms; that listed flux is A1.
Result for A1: 9.224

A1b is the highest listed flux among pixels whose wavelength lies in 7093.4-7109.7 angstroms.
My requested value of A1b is 9.636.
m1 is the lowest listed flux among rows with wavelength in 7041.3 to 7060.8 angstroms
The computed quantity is 8.756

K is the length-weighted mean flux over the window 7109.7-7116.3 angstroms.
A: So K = 9.25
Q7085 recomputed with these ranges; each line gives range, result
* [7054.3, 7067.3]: 9.882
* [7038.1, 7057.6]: 9.253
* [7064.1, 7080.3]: 9.546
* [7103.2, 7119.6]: 9.781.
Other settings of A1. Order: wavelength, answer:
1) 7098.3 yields 8.826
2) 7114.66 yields 9.399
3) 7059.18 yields 9.062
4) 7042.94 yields 8.815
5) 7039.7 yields 9.253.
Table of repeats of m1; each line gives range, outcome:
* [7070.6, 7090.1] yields 8.784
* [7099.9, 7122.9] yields 9.1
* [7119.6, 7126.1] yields 13.98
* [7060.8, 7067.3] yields 9.271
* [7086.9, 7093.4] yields 9.195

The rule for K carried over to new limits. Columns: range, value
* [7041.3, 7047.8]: 8.78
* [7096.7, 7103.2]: 9.03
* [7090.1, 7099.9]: 9.38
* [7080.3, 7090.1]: 9.21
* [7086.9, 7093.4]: 9.44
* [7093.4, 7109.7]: 9.28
